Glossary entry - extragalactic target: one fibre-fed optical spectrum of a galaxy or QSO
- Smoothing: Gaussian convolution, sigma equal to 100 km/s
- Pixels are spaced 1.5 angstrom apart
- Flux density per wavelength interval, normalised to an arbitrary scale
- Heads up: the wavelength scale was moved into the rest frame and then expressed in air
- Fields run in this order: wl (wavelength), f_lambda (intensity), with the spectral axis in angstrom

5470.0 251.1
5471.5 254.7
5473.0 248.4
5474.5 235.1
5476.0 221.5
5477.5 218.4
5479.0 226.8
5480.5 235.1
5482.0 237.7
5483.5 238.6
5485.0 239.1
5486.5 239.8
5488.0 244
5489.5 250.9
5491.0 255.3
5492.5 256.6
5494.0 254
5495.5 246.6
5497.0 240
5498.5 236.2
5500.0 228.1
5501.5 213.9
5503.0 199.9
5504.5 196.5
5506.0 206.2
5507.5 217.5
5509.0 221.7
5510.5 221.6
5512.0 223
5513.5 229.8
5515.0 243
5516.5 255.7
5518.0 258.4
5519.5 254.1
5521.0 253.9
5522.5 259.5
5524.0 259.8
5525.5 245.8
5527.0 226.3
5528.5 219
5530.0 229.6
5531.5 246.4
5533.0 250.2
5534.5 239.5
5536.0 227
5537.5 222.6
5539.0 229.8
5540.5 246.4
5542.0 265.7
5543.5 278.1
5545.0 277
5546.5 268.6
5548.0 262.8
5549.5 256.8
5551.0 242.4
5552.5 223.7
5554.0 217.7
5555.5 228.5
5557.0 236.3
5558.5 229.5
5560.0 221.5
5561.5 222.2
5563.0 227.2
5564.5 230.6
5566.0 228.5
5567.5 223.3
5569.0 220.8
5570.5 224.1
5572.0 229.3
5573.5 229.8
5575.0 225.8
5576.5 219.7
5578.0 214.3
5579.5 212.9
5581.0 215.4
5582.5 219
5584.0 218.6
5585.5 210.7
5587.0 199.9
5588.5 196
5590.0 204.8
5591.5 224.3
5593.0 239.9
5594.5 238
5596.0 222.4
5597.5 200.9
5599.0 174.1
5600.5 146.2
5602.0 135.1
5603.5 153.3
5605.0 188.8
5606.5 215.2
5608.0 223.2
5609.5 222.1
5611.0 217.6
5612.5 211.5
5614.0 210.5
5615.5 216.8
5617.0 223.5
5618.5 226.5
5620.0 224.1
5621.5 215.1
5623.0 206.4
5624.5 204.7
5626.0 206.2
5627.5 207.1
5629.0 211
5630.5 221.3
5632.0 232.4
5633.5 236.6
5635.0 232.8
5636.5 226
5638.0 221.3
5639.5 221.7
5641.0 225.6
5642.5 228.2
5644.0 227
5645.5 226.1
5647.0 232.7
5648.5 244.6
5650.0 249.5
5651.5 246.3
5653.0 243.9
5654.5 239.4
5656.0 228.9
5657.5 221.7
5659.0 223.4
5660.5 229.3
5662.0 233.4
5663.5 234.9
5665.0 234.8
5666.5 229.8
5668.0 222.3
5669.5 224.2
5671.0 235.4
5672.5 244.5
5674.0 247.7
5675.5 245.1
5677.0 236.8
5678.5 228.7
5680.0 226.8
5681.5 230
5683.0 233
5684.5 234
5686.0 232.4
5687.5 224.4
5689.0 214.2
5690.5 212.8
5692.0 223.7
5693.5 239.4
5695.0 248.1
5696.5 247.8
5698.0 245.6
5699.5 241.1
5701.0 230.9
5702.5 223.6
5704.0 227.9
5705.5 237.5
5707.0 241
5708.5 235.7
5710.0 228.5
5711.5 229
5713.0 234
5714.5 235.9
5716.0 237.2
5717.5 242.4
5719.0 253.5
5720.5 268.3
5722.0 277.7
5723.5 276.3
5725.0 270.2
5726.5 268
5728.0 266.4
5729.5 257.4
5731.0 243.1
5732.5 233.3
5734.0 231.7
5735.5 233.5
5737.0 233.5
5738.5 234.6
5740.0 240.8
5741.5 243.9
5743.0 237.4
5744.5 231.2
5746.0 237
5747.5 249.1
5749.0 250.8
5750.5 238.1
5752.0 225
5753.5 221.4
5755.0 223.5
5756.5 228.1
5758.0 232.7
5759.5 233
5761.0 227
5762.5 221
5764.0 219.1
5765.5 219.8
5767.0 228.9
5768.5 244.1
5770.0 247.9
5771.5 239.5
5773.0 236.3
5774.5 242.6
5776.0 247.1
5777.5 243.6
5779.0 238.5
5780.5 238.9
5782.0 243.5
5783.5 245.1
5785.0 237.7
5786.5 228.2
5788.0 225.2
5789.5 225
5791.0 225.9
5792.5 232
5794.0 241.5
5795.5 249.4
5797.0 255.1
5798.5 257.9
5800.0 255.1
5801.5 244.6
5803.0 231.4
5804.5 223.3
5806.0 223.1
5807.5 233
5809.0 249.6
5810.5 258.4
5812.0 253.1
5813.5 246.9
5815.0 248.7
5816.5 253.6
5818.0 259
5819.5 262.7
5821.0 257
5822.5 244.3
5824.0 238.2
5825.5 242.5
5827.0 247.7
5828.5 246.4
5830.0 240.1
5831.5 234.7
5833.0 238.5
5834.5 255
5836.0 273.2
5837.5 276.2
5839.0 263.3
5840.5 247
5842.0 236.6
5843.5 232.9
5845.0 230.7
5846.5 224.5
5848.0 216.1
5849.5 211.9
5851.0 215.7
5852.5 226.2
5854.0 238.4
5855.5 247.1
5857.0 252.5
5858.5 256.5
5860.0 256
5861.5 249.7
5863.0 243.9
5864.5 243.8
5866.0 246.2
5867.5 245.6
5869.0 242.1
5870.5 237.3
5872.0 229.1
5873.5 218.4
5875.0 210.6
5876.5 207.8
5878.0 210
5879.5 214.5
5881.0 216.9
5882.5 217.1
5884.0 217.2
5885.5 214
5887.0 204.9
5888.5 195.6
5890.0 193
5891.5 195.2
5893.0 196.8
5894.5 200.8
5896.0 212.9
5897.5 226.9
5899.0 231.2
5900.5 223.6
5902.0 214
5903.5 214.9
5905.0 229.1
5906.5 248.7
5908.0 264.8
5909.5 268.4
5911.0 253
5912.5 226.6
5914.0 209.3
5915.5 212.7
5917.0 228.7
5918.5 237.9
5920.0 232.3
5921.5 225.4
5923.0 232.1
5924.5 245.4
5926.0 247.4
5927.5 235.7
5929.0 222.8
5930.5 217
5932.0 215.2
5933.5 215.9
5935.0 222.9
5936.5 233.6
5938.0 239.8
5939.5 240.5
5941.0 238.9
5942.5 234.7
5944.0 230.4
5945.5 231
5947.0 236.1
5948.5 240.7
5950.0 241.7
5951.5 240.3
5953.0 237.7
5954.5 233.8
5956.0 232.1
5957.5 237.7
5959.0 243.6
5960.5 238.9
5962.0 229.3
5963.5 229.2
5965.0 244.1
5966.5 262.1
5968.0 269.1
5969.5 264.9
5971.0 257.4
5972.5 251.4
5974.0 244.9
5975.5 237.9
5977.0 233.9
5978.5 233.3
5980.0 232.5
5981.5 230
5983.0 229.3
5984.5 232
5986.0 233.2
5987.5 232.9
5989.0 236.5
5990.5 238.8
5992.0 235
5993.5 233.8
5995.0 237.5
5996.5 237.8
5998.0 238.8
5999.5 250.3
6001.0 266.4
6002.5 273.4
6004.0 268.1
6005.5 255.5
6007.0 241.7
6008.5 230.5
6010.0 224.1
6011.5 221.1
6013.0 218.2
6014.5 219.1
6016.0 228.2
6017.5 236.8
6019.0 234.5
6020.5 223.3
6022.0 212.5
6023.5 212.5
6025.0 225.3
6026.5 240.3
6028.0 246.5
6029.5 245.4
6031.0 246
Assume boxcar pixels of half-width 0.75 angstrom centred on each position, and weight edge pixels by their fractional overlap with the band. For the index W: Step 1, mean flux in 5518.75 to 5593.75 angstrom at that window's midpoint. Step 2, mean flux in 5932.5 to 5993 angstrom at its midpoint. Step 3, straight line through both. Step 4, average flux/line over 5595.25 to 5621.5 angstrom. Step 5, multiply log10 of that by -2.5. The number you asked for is 0.16 mag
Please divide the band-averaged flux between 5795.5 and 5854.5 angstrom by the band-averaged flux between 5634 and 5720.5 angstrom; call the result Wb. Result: 1.04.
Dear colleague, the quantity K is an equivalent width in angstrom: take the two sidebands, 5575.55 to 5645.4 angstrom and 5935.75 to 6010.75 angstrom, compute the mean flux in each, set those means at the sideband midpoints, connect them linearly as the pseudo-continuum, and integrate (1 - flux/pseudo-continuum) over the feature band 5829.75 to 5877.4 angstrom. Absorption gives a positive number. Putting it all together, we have -1.54 angstrom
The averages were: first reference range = 212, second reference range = 241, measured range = 239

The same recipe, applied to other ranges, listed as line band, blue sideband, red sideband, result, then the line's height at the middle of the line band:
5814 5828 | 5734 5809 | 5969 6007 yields -0.7 angstrom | 238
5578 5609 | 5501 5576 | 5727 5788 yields 4.4 angstrom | 236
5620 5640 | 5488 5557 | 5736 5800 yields 1.6 angstrom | 238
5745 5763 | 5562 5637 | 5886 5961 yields -1.0 angstrom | 221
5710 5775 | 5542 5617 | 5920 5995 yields -3.8 angstrom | 227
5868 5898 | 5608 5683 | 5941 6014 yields 3.0 angstrom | 237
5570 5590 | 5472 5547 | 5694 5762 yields 2.0 angstrom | 239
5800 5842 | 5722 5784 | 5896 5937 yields -2.1 angstrom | 236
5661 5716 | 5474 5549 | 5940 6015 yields 1.4 angstrom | 239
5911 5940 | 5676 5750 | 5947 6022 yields 1.3 angstrom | 239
